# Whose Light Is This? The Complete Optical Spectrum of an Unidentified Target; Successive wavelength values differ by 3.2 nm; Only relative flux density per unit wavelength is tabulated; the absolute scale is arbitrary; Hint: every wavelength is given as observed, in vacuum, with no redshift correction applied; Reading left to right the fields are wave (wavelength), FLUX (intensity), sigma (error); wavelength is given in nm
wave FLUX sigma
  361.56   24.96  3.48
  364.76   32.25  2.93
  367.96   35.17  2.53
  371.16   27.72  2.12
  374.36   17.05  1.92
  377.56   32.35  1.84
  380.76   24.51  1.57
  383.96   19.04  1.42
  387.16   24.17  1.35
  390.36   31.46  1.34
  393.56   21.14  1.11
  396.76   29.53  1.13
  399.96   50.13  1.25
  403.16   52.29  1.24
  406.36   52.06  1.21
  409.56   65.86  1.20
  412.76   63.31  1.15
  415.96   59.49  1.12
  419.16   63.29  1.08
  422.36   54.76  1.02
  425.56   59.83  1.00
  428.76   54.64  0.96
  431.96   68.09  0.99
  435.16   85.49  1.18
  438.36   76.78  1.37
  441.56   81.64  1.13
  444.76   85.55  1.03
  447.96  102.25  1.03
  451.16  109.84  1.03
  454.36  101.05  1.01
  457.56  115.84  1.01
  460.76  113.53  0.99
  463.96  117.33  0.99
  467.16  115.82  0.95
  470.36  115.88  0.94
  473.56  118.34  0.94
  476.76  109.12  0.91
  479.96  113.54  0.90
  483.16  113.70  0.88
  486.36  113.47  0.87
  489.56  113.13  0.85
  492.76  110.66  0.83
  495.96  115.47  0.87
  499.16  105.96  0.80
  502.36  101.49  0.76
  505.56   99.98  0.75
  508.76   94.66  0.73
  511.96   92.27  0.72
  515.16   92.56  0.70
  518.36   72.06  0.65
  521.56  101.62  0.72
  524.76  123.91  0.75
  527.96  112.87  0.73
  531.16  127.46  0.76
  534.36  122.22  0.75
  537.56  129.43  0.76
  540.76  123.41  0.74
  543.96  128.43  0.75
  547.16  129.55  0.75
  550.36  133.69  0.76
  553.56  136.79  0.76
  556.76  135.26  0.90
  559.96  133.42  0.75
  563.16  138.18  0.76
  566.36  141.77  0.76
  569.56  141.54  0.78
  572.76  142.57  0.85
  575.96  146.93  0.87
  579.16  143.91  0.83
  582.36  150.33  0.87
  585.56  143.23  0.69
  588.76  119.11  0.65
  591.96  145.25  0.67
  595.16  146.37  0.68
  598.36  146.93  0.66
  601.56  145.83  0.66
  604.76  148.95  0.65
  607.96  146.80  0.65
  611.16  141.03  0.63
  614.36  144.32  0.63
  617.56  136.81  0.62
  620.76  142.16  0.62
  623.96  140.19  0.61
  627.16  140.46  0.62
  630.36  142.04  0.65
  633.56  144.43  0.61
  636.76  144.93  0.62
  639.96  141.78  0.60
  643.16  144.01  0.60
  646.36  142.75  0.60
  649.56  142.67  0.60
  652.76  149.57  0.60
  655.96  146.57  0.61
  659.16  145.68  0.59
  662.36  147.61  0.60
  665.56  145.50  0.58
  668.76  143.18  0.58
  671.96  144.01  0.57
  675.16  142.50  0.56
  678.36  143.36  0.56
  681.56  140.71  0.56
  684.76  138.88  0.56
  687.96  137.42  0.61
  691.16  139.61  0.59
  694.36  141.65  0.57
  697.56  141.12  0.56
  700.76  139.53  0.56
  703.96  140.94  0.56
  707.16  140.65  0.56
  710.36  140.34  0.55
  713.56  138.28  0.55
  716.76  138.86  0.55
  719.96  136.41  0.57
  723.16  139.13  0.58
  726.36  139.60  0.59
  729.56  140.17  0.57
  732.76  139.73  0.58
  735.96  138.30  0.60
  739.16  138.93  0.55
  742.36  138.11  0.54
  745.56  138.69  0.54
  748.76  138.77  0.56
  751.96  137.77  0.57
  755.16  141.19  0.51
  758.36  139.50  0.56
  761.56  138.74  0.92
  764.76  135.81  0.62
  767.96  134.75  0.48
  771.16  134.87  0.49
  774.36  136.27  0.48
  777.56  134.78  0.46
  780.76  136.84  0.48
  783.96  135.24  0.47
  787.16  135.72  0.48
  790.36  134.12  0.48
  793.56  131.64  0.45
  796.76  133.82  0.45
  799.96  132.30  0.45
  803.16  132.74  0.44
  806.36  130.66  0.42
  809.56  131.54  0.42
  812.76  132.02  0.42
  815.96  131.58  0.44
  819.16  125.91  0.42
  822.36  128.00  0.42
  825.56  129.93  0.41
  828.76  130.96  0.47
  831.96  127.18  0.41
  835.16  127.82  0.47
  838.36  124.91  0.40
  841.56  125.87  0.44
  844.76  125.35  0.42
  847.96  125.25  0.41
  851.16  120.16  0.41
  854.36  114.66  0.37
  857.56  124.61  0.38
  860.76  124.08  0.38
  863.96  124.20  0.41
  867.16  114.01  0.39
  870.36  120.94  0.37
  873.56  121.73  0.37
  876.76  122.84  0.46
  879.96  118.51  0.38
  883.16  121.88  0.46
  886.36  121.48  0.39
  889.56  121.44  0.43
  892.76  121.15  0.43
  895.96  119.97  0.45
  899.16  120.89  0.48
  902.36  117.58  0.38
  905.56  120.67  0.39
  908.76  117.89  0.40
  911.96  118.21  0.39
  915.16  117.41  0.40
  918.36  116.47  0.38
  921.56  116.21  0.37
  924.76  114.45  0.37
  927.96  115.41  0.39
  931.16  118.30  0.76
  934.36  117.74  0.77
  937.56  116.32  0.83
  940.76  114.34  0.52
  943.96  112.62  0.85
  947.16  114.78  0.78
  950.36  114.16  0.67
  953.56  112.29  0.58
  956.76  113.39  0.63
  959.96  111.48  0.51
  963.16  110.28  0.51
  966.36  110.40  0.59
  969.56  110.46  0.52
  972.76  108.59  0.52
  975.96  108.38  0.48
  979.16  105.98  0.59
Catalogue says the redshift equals 0.000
